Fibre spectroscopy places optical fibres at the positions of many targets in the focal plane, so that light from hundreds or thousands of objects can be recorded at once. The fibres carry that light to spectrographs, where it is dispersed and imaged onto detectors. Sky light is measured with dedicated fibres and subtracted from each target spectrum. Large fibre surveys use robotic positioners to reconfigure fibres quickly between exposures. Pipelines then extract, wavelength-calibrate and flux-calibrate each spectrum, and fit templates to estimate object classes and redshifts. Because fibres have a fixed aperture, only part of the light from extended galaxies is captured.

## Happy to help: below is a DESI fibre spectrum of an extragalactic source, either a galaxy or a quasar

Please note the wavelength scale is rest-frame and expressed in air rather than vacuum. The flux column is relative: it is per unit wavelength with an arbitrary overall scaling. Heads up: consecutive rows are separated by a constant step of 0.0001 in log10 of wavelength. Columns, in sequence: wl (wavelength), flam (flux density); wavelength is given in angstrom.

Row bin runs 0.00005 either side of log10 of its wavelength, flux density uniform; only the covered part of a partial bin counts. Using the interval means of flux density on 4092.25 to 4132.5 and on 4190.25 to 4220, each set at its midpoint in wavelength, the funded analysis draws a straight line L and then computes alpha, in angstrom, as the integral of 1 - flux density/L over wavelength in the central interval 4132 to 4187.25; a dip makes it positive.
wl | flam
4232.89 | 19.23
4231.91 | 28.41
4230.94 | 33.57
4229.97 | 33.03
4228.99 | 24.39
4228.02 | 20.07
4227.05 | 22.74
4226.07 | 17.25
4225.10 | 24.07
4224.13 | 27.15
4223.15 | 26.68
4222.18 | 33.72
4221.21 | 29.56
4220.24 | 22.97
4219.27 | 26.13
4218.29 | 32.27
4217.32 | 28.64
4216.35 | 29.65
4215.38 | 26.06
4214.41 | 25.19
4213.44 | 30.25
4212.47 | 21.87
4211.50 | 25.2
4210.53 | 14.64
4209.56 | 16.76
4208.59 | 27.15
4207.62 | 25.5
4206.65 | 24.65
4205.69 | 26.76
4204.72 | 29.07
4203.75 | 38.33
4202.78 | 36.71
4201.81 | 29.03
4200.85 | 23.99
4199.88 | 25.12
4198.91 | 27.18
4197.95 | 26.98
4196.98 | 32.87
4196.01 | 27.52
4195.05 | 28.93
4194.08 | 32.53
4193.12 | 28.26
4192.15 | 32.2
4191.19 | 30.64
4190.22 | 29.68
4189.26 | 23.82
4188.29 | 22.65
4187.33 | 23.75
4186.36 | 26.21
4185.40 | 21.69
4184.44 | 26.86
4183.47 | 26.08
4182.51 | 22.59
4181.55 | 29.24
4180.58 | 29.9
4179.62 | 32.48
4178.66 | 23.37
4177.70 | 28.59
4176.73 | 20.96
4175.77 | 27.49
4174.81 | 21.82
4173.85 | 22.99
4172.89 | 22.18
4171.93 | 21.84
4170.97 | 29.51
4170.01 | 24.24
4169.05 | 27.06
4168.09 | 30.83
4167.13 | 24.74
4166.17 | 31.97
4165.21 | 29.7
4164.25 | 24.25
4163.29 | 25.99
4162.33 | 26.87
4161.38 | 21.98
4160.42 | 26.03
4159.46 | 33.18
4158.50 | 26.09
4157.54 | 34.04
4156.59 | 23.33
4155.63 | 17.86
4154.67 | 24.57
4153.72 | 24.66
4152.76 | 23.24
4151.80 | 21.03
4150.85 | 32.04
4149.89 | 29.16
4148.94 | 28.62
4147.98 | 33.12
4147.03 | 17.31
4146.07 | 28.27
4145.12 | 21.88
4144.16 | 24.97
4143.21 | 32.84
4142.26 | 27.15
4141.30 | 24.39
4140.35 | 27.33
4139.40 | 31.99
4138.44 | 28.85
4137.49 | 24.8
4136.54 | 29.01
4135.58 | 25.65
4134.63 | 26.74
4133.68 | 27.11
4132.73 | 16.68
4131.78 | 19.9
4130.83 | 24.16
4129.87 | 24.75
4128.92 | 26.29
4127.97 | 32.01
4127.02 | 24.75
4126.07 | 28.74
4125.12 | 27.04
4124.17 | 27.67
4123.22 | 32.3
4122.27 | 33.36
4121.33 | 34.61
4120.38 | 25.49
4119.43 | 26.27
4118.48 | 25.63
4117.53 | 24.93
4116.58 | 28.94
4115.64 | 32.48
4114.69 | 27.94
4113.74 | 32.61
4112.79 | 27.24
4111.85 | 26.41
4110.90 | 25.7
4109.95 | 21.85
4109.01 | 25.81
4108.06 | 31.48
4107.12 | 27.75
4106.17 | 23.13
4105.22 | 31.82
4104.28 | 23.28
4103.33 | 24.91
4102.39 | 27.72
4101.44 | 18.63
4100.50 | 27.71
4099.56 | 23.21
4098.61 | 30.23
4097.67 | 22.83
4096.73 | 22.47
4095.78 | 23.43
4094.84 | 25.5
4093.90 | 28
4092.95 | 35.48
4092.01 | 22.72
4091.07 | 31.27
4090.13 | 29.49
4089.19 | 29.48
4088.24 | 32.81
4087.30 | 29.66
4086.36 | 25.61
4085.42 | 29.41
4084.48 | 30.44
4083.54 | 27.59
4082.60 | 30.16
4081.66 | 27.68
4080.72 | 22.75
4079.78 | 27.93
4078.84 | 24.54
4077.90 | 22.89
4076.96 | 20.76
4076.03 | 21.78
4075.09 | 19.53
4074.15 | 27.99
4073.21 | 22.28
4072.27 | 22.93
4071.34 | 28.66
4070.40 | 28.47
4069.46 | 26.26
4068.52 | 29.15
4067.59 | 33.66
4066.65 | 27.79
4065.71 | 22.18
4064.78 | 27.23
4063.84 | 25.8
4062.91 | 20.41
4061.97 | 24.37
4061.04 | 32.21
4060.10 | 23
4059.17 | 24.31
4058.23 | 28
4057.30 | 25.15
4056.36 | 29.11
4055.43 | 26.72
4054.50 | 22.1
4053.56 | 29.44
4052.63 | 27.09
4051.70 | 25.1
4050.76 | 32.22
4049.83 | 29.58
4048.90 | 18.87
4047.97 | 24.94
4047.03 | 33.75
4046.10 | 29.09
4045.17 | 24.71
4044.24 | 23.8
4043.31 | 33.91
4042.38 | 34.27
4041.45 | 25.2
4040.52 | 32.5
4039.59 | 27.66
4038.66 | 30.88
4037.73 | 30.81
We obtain 2.3 angstrom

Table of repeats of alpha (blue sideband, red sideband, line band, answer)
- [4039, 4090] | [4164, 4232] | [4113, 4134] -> -0.45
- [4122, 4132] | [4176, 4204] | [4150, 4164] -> 0.88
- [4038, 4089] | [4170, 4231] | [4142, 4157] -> 0.62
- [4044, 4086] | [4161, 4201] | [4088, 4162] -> -1.01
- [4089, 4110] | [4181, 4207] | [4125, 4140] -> 0.48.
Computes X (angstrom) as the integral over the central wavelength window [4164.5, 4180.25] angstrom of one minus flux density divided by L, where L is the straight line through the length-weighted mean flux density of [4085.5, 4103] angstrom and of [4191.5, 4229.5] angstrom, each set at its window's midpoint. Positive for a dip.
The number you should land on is 0.4 angstrom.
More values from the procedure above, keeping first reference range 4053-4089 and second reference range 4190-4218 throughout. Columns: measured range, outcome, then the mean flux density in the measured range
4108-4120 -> -0.2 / 27.3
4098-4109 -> 0.2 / 26.3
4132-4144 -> 0.1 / 26.7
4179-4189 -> 0.5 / 26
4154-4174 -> 0.8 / 26.2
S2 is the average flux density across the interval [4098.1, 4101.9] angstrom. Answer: 25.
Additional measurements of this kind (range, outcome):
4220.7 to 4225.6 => 28.2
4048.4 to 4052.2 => 26.5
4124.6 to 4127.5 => 26.9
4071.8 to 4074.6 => 24.4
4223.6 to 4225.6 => 25.5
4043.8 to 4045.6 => 24.3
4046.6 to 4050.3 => 26.7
